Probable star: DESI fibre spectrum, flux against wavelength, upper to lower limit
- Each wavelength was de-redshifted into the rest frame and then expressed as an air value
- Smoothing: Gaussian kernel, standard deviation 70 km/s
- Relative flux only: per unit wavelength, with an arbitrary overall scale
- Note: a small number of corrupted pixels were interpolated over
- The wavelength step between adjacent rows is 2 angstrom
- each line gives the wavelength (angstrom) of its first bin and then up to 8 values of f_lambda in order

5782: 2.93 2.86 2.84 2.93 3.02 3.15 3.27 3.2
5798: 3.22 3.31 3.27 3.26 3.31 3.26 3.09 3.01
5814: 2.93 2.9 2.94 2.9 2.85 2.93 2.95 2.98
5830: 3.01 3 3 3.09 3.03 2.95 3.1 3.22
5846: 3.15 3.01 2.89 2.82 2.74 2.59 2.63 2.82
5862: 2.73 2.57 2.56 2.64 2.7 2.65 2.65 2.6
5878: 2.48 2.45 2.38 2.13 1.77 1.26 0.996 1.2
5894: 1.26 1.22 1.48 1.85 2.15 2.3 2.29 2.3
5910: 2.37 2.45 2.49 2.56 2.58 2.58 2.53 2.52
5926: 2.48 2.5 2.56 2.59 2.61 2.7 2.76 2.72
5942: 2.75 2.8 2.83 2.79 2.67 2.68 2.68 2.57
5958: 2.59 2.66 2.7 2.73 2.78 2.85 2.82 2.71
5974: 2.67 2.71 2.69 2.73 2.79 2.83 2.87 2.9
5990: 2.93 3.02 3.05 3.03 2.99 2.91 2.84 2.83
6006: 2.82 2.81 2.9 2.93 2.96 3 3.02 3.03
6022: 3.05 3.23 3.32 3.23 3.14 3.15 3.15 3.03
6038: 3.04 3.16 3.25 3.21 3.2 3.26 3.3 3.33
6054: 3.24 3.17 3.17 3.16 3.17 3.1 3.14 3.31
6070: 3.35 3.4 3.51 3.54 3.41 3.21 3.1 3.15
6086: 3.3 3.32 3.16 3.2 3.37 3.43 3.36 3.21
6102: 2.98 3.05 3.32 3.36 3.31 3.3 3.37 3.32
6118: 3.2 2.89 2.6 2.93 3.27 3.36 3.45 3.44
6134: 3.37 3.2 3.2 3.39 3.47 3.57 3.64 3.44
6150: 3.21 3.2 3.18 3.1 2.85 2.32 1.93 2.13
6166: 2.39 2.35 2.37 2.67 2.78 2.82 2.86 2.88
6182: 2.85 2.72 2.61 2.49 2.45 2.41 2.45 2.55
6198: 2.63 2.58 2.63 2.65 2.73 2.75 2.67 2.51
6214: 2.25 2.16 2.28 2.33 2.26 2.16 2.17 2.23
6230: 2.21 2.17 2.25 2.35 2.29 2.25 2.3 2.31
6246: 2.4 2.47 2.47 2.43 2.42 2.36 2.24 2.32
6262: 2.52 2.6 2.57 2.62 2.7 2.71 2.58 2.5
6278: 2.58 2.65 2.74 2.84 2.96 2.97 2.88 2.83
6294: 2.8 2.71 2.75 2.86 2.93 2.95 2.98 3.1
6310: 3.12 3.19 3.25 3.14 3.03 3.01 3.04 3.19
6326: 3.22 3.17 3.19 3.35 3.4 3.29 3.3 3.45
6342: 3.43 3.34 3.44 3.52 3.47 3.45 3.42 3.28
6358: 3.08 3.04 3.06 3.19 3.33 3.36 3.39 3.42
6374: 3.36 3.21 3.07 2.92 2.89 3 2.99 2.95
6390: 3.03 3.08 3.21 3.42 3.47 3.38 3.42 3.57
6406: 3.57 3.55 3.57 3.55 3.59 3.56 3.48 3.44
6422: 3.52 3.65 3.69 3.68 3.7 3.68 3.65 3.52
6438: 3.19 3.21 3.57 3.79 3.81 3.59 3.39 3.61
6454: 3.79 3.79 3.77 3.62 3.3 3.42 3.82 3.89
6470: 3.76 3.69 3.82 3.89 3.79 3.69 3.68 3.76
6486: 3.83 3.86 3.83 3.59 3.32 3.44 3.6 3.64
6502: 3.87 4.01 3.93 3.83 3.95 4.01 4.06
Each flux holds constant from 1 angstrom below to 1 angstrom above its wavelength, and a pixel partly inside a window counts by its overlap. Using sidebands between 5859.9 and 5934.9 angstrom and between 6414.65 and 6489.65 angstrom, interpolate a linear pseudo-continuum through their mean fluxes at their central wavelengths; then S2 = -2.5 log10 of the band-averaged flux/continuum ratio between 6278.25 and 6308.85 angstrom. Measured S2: 0.14 mag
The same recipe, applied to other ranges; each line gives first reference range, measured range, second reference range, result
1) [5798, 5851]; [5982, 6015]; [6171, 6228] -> -0.04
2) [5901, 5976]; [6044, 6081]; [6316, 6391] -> -0.17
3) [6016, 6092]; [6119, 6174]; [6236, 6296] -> -0.02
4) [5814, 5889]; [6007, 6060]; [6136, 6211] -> -0.13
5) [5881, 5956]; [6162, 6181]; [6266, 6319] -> 0.05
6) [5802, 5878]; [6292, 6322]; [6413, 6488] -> 0.16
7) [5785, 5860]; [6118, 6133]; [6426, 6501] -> 0.06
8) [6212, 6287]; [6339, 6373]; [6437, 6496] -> -0.11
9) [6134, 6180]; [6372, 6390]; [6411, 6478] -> 0.13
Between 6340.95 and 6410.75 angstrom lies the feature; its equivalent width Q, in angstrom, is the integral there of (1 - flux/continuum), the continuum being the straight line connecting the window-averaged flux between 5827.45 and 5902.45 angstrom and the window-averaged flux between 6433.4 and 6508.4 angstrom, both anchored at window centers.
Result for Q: 4.02 angstrom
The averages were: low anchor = 2.47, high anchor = 3.67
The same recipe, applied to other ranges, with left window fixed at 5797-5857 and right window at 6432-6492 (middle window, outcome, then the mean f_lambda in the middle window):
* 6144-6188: 7.55 angstrom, 2.79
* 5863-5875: 1.71 angstrom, 2.63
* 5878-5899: 9.73 angstrom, 1.66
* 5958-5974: 2.17 angstrom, 2.73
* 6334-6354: 0.77 angstrom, 3.41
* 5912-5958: 7.40 angstrom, 2.63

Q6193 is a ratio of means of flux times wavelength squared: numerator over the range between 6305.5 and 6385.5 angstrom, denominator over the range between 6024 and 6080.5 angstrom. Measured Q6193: 1.10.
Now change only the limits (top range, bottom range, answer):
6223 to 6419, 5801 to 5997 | 1.29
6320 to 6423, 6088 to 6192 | 1.18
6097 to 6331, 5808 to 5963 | 1.21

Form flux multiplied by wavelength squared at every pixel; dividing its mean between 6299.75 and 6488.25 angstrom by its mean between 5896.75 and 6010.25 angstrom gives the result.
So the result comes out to 1.48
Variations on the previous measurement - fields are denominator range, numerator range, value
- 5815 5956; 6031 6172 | 1.33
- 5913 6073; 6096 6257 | 1.01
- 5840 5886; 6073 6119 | 1.32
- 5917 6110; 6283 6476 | 1.26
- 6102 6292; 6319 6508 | 1.37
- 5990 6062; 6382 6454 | 1.27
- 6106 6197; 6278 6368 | 1.12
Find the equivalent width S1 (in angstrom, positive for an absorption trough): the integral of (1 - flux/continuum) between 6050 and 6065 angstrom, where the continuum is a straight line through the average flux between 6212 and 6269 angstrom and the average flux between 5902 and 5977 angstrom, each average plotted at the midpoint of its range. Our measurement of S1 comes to -4.2 angstrom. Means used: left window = 2.61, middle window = 3.2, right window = 2.34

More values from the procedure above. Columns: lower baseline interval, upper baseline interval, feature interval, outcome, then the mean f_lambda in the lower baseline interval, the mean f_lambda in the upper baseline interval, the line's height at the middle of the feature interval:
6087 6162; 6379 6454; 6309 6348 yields 1.4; 3.21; 3.43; 3.37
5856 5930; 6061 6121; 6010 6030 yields -1.2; 2.26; 3.26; 2.9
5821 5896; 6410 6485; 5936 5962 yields 0.2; 2.57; 3.63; 2.73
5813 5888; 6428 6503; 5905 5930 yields 3.3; 2.76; 3.65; 2.85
